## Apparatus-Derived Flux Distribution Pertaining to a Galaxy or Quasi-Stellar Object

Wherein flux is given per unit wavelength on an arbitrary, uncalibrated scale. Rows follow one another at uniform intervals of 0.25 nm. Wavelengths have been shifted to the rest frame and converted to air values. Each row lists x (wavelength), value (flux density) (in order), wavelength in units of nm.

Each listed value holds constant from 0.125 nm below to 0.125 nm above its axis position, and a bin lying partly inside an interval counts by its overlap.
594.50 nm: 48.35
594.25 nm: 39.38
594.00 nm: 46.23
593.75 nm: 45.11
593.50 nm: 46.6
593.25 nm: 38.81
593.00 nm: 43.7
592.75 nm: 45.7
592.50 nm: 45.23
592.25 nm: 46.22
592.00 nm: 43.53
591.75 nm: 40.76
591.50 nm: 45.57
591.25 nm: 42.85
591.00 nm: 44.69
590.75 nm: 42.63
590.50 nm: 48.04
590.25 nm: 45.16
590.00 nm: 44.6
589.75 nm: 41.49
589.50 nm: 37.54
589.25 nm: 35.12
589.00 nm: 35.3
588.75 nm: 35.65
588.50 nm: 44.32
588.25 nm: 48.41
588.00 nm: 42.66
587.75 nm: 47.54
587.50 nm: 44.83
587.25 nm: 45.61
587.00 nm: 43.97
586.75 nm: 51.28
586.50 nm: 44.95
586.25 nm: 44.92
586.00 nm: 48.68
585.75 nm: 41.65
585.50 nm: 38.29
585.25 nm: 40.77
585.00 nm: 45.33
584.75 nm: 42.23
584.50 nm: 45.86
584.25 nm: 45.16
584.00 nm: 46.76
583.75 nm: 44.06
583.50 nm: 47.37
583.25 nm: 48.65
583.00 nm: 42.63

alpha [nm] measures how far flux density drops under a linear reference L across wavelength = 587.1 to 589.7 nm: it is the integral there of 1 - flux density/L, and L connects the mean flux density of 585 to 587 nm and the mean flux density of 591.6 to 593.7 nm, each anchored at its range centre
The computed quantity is 0.15 nm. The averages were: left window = 44.4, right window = 43.9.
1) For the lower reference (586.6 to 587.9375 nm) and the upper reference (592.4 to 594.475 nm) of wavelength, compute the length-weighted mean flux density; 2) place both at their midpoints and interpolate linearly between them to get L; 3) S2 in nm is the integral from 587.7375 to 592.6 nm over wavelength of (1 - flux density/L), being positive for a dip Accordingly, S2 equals 0.27 nm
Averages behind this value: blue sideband 46.4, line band 42.7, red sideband 44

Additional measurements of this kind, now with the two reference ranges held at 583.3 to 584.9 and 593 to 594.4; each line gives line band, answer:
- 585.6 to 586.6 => 0.00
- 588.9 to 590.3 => 0.14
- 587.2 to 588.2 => -0.02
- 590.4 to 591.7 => -0.02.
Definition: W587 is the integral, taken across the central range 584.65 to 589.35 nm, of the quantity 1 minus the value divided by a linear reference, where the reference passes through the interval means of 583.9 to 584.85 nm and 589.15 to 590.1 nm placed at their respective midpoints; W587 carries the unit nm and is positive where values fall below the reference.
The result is -0.104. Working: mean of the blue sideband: 45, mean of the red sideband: 39.7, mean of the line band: 43.3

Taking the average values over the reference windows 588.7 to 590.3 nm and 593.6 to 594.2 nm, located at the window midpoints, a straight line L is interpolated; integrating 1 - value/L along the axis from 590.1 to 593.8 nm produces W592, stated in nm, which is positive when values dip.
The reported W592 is -0.17 nm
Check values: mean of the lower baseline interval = 39.2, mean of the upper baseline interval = 44.9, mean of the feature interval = 44.3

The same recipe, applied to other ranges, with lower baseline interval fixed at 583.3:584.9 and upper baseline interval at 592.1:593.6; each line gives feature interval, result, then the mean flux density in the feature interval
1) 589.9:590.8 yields -0.01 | 45.3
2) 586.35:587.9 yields -0.04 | 46.3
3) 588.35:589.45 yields 0.17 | 37.8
